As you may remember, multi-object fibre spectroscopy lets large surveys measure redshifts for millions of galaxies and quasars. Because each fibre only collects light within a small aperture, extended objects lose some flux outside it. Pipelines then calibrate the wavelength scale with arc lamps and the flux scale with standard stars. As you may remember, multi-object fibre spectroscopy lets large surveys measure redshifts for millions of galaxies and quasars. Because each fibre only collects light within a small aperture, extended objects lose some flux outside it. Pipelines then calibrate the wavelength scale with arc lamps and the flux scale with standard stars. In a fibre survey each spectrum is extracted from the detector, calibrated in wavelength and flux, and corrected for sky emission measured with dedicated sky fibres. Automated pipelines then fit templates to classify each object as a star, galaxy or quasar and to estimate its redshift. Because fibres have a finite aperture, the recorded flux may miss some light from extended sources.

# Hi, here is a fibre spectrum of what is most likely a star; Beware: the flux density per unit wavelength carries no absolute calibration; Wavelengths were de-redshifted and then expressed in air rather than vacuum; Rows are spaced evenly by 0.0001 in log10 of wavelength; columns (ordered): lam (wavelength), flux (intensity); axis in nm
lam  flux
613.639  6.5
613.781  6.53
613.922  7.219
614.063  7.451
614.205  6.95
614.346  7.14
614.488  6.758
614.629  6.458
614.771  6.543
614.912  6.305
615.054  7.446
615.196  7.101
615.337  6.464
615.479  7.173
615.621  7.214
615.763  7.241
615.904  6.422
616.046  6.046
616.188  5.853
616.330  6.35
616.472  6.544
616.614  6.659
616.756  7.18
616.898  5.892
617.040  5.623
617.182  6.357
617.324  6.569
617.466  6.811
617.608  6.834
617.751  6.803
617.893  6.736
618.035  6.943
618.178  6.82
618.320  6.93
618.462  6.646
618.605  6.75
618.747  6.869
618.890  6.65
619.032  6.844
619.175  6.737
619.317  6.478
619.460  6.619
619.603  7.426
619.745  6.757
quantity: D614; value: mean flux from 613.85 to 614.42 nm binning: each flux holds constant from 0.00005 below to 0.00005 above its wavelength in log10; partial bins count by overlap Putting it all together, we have 7.19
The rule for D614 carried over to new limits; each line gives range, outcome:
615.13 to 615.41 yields 6.79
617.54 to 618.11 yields 6.82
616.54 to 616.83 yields 6.9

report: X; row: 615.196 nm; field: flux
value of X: 7.101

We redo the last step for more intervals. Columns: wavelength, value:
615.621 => 7.214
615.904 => 6.422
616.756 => 7.18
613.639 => 6.5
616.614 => 6.659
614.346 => 7.14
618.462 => 6.646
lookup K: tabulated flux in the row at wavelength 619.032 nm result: 6.844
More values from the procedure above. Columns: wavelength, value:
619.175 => 6.737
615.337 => 6.464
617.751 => 6.803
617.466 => 6.811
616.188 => 5.853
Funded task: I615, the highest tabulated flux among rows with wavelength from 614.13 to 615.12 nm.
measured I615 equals 7.446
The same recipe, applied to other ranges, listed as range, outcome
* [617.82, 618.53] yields 6.943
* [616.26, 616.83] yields 7.18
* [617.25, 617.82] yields 6.834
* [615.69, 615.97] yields 7.241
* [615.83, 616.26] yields 6.422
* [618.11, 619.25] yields 6.93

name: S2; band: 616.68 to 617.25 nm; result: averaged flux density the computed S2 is 6.27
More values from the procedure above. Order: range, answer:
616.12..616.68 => 6.35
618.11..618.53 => 6.81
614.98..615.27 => 7.25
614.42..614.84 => 6.59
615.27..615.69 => 6.94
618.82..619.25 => 6.75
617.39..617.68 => 6.81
